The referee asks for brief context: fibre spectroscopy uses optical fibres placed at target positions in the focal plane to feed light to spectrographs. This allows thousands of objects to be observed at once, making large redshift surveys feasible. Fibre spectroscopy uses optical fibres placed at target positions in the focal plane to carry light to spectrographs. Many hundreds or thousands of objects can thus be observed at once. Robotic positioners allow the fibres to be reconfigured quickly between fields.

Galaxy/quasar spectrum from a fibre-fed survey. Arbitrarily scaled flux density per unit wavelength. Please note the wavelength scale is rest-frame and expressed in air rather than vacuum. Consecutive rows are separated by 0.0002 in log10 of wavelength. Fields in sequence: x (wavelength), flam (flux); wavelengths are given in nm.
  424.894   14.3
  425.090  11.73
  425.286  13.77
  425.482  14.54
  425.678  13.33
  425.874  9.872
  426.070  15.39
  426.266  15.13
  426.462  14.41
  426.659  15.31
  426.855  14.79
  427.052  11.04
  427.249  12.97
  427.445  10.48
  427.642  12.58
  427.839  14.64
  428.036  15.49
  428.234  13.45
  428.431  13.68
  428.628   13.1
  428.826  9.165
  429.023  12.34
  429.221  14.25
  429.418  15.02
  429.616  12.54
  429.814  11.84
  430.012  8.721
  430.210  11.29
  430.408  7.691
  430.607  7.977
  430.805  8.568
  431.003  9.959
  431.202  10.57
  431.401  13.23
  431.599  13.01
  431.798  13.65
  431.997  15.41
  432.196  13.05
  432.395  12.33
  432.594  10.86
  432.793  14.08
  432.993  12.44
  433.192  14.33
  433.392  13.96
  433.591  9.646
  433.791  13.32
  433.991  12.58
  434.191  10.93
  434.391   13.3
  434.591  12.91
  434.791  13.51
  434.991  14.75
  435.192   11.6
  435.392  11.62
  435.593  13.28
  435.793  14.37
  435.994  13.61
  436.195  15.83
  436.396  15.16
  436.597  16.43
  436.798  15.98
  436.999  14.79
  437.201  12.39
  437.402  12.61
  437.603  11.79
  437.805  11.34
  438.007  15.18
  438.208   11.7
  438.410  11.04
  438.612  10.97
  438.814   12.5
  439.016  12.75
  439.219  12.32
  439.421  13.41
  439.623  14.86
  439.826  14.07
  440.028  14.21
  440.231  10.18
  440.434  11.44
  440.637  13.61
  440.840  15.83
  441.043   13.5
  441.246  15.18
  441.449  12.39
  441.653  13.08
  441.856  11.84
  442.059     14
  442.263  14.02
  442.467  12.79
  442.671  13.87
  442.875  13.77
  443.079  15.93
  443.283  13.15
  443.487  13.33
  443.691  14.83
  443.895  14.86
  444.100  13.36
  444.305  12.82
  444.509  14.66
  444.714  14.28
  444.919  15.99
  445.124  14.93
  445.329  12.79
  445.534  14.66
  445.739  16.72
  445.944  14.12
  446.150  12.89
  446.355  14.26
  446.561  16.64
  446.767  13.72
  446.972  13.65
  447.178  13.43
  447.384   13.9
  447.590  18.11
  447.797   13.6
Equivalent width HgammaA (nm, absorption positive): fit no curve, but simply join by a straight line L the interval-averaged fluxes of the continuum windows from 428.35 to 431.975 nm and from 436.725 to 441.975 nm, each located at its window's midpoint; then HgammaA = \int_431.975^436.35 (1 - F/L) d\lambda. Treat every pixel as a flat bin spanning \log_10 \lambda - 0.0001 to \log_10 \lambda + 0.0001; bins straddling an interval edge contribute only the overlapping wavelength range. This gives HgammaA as -0.31 nm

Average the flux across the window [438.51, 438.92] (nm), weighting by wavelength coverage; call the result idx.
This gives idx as 11.7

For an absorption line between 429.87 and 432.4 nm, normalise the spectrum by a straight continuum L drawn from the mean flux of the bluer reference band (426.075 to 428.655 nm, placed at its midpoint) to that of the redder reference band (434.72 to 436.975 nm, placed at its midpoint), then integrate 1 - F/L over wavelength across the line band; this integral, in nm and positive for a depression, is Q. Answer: 0.50 nm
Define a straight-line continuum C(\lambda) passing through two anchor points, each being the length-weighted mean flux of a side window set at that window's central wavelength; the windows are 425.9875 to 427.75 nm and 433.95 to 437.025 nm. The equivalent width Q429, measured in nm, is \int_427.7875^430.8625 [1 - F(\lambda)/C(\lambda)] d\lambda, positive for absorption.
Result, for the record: 0.40 nm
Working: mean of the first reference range 13.6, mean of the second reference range 13.8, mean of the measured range 11.9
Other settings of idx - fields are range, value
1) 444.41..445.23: 14.9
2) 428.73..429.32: 12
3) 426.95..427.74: 11.8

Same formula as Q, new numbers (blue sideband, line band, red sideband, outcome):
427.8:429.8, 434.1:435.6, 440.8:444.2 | 0.089 nm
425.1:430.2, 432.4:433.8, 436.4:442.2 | 0.058 nm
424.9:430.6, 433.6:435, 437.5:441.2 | 0.010 nm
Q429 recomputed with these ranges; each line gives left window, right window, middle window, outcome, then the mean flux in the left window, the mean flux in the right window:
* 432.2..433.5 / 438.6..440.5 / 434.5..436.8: -0.20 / 13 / 12.8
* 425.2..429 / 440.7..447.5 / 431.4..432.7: 0.04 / 13.3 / 14.1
